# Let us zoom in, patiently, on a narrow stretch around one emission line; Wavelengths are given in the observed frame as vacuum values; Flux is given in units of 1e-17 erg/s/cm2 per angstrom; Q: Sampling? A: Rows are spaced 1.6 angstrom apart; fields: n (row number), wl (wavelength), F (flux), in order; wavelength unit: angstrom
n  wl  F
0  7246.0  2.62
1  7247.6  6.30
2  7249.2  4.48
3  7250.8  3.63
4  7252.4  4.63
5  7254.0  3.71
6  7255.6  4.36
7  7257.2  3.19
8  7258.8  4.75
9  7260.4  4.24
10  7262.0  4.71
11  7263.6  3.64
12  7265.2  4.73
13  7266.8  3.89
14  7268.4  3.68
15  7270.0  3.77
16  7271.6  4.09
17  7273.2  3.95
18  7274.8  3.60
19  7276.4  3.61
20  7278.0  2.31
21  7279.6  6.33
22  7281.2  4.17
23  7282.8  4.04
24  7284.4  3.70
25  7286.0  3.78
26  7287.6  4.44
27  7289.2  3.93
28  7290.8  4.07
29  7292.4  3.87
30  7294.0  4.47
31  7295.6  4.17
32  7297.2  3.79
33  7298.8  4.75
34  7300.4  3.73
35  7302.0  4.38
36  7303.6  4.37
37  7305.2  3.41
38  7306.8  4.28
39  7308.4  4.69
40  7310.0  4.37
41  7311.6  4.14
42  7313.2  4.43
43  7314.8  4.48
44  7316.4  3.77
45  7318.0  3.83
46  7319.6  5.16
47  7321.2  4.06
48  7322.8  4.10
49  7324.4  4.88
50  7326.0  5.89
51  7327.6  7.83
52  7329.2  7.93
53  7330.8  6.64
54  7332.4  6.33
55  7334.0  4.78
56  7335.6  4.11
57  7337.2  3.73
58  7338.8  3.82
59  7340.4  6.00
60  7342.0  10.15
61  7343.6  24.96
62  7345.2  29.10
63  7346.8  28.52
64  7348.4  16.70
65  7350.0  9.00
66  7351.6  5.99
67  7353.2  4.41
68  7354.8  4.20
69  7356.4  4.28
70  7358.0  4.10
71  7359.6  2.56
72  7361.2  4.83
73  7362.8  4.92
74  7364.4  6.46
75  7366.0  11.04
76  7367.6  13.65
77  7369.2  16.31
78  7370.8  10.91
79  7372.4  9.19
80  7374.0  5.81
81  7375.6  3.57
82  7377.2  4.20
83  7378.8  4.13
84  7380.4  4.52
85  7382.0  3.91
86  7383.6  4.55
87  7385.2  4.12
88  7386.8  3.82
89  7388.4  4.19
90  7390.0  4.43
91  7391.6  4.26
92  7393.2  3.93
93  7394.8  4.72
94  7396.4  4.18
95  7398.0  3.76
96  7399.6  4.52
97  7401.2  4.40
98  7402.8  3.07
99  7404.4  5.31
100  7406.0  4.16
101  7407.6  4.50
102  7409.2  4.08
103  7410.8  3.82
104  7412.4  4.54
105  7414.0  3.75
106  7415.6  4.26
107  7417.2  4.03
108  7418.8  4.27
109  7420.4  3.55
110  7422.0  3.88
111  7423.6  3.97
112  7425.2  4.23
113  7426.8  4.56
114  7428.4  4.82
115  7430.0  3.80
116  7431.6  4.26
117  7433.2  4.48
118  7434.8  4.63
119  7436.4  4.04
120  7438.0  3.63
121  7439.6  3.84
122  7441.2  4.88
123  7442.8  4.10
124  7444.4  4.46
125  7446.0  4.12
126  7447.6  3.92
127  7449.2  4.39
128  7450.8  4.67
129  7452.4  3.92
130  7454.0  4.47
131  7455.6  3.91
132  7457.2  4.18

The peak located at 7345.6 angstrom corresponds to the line H-alpha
